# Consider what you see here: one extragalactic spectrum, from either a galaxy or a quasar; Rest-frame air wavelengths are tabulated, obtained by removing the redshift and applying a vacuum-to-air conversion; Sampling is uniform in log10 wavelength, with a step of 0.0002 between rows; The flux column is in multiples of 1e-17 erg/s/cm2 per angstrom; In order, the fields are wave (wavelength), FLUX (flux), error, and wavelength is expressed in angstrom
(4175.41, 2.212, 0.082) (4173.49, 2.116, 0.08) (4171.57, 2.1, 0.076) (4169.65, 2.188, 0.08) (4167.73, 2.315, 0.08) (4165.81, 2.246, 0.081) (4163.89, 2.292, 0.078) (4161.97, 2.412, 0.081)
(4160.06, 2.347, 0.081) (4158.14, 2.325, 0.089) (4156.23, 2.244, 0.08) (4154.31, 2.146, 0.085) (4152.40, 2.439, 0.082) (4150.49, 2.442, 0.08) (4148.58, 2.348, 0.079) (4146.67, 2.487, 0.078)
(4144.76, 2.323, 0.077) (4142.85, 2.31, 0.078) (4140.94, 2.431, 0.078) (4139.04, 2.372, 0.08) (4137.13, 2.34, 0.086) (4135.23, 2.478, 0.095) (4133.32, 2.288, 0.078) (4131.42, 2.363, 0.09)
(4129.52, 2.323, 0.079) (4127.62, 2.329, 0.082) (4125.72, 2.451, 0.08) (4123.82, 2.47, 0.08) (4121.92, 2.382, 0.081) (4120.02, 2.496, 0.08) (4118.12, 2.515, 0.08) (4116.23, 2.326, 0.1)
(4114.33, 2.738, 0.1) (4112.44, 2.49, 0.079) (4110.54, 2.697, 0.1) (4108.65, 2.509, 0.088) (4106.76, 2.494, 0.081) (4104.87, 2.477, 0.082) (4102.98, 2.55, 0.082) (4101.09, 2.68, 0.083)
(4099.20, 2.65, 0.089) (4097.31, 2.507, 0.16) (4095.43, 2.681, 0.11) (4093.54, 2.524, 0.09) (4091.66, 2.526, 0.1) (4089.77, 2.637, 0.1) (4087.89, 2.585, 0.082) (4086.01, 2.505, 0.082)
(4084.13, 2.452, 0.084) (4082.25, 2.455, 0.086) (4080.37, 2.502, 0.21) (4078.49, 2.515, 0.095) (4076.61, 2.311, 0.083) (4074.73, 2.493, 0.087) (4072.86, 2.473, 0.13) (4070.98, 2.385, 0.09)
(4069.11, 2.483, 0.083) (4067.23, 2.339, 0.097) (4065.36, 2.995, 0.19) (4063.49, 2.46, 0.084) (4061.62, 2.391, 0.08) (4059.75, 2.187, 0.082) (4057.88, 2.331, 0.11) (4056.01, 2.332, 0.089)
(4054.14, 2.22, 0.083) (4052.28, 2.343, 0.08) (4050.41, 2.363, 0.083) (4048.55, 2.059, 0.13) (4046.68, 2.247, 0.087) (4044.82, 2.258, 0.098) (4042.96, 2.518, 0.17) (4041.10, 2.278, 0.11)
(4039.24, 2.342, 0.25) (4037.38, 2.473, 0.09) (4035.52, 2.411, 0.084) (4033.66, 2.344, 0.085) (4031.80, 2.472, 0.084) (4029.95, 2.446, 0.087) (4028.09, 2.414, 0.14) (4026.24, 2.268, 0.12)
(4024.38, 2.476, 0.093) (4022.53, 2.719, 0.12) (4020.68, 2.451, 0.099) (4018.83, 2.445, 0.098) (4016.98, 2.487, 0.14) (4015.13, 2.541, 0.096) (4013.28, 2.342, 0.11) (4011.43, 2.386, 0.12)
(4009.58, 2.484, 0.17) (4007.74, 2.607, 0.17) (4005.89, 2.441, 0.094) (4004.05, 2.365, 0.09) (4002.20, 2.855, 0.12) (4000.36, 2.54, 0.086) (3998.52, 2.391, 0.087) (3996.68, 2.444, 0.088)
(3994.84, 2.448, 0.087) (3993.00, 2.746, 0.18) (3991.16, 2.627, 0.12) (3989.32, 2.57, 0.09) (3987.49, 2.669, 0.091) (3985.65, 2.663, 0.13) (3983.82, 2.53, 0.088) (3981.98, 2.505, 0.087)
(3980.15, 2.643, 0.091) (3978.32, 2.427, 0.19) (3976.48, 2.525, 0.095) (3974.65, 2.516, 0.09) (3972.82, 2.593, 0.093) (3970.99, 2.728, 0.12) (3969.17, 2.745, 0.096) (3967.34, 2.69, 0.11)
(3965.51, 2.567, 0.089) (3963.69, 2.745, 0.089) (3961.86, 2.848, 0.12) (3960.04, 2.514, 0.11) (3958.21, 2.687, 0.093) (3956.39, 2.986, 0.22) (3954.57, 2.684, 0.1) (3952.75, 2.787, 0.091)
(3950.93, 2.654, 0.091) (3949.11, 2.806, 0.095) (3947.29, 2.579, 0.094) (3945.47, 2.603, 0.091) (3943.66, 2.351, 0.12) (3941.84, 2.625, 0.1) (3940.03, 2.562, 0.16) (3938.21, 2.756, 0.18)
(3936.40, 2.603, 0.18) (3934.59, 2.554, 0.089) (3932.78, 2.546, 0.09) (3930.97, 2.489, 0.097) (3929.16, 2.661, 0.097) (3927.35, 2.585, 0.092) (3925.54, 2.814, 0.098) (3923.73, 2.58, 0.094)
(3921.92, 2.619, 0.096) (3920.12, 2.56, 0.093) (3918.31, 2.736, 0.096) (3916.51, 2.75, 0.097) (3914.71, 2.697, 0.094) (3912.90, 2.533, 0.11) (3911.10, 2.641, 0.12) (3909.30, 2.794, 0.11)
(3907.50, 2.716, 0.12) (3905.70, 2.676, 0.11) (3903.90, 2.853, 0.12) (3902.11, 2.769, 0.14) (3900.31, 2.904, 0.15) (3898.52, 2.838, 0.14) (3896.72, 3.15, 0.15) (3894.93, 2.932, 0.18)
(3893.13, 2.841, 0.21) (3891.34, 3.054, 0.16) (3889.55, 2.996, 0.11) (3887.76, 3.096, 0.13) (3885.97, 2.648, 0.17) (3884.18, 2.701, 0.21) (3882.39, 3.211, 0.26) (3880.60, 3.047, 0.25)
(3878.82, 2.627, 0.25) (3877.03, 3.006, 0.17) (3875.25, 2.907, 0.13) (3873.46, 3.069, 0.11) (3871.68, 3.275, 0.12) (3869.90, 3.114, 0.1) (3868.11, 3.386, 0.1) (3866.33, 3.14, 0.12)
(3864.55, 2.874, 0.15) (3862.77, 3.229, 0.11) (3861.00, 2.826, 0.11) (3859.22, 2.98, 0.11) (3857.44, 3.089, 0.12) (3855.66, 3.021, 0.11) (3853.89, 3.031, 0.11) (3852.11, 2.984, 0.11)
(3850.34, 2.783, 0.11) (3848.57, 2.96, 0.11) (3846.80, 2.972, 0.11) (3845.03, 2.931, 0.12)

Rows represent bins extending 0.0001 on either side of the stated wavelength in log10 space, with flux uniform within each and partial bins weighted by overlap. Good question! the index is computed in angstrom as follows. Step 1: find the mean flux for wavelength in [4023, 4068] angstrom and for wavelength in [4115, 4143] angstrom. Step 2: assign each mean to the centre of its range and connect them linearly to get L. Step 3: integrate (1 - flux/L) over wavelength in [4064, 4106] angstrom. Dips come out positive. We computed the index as -2.6 angstrom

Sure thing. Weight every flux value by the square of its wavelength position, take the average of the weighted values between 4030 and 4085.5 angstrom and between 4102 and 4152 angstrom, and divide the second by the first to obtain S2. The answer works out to 1.1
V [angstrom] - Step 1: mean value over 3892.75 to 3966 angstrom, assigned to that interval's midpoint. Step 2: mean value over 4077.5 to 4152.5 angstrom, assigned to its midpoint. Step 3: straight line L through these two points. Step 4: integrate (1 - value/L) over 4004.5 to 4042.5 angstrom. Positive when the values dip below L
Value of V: 2.1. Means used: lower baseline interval 2.7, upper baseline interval 2.48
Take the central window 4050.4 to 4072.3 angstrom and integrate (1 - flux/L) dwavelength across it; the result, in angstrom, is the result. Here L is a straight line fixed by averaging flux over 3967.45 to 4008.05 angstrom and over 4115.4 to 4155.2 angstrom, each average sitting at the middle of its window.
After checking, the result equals 0.6 angstrom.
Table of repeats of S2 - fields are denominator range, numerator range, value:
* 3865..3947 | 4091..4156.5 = 0.98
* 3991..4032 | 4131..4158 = 1.01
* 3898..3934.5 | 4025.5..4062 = 0.93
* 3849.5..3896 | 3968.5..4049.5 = 0.89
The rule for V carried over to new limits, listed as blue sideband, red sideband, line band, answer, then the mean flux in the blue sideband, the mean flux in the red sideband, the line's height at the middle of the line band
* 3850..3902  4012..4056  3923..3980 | 1.3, 2.99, 2.39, 2.7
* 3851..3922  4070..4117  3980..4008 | 1.5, 2.91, 2.53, 2.71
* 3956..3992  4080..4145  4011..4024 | 0.5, 2.63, 2.48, 2.59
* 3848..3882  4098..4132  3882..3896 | 0.2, 3.02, 2.5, 2.97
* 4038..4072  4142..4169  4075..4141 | -3.9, 2.36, 2.33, 2.35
